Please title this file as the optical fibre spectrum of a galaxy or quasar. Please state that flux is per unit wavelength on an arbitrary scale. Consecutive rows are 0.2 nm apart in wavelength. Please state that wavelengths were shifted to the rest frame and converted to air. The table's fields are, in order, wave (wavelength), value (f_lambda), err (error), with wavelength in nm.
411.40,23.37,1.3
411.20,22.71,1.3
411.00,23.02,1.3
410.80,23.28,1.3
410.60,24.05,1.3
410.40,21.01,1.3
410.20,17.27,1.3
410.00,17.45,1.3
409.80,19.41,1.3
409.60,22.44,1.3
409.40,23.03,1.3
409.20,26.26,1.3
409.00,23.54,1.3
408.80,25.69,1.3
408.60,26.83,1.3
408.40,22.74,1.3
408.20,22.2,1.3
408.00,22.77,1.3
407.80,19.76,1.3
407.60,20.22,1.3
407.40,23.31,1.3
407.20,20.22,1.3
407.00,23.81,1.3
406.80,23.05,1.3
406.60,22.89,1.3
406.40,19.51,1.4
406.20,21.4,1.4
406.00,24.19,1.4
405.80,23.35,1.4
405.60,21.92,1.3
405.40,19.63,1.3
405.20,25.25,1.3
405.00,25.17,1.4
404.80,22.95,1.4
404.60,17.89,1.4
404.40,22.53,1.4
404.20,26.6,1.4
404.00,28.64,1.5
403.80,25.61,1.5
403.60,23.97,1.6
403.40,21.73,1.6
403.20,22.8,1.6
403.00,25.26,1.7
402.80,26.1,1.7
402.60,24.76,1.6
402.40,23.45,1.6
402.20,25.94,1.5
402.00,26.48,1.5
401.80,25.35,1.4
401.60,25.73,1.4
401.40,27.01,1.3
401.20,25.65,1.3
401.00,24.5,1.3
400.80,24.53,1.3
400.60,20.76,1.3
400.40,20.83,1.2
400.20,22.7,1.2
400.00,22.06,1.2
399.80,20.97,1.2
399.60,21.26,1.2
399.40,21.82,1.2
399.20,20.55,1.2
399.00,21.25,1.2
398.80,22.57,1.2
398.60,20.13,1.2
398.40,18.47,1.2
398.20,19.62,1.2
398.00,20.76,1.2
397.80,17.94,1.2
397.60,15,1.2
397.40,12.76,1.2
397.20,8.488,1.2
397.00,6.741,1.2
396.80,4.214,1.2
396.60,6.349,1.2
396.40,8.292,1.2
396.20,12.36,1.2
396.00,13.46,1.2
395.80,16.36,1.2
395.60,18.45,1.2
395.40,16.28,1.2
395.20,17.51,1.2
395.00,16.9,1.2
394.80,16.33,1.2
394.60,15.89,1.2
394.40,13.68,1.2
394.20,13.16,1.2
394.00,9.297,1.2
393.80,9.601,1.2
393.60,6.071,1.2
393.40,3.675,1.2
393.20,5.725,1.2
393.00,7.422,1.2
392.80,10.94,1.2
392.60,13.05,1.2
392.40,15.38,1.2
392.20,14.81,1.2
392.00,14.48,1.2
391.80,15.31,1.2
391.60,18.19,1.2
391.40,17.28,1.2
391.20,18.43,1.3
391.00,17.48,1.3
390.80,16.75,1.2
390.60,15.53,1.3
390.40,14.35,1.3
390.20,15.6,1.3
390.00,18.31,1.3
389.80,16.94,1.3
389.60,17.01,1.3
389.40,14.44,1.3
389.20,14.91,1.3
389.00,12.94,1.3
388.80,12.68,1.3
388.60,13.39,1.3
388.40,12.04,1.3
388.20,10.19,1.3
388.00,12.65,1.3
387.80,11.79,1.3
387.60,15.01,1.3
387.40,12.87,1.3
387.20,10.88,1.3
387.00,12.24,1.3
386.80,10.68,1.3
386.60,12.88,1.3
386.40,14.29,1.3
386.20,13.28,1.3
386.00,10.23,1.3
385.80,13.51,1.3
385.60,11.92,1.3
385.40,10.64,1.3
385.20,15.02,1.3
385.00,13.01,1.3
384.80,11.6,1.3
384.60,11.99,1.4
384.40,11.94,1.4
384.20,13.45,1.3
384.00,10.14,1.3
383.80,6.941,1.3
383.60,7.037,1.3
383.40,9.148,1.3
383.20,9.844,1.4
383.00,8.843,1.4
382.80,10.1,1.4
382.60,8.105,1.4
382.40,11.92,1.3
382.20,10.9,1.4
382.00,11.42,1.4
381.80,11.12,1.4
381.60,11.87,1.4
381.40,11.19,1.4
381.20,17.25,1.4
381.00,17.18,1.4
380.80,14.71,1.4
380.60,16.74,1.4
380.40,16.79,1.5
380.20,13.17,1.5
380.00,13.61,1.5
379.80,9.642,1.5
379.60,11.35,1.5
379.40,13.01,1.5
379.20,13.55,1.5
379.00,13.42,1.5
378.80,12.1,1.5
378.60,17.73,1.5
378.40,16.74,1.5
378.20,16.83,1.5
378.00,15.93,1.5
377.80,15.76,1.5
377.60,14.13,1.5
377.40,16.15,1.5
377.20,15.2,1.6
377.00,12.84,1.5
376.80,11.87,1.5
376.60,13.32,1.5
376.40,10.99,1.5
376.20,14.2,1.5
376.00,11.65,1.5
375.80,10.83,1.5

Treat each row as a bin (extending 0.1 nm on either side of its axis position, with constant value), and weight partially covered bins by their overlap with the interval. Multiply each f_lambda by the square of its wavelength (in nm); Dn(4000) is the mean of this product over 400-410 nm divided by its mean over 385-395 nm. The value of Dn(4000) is 1.90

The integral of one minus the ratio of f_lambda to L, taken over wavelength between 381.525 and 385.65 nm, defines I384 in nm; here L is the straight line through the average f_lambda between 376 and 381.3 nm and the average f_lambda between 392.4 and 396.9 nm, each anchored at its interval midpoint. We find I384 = 0.83 nm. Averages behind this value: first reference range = 14.3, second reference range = 11.7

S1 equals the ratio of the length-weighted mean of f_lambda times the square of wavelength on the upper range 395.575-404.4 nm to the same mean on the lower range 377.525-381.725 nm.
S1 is 1.57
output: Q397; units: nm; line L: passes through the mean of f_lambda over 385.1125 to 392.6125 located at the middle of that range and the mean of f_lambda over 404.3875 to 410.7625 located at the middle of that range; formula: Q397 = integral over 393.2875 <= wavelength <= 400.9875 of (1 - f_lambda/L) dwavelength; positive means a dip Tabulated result 0.92 nm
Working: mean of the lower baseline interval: 14.2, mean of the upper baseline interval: 22.2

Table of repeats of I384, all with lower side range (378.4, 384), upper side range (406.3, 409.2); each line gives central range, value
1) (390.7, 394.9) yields 0.936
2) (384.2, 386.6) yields 0.230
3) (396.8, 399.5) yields 0.300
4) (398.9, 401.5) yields -0.374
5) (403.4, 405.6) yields -0.227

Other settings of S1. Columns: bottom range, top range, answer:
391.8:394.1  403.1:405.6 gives 2.42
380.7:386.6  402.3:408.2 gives 2.20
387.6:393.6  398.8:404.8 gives 1.82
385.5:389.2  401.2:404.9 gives 2.14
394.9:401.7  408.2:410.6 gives 1.31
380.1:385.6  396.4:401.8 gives 1.72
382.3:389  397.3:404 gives 2.10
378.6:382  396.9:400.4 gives 1.49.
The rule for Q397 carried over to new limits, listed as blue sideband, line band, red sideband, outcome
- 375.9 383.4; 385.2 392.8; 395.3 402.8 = 0.95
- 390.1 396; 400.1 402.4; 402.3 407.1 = -0.43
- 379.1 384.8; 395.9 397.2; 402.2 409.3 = 0.71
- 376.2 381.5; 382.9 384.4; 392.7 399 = 0.48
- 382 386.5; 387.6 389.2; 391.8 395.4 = -0.14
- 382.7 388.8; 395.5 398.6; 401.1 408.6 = 0.87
